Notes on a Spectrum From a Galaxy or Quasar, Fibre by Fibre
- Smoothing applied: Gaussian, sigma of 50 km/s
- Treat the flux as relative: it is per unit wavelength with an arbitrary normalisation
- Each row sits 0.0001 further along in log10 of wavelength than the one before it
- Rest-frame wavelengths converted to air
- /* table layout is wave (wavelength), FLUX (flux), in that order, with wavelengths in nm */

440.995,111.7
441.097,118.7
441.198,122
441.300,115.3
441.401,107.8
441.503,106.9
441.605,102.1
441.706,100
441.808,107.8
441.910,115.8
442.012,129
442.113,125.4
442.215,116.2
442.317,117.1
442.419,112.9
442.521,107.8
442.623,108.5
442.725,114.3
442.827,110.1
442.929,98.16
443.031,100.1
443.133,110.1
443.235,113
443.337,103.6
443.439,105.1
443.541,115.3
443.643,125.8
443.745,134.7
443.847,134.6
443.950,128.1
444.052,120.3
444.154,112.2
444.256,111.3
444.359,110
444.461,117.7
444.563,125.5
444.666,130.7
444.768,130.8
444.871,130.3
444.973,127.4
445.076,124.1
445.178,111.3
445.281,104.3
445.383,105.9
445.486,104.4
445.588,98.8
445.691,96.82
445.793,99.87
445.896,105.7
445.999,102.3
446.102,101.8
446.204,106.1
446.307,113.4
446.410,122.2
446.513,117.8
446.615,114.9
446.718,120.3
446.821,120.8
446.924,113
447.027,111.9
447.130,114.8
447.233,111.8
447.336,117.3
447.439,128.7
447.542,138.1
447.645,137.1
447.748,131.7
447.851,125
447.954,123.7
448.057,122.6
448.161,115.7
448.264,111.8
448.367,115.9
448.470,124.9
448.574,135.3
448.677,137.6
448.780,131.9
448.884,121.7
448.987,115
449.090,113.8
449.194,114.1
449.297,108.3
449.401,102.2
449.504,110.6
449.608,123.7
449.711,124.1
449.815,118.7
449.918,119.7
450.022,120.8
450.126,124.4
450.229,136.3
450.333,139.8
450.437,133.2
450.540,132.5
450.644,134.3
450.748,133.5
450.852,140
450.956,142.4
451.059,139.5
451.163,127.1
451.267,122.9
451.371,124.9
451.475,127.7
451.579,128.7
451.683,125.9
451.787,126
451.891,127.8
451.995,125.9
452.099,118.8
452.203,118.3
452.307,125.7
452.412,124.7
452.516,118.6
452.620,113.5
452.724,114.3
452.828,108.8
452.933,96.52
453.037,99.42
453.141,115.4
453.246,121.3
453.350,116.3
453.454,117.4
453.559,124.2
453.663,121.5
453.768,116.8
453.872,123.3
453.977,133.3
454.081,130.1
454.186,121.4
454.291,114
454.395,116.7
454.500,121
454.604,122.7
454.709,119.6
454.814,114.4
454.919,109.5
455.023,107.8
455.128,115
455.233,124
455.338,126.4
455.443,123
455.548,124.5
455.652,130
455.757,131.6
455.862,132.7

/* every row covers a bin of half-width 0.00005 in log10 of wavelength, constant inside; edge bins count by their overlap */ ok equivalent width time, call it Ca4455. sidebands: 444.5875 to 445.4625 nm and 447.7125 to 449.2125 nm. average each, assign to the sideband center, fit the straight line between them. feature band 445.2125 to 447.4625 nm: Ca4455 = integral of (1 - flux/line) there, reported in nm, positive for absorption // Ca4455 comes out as 0.20 nm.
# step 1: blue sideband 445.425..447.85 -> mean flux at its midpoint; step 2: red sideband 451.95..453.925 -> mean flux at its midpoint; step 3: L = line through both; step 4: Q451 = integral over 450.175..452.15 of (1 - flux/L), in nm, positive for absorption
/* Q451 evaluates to -0.25 nm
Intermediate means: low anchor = 115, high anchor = 117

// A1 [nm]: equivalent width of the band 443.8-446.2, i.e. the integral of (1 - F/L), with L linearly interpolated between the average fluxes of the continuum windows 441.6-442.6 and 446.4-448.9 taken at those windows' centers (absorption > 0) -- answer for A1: 0.08 nm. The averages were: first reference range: 114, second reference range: 123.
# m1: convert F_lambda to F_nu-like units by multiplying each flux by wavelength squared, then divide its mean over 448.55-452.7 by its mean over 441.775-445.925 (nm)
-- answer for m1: 1.1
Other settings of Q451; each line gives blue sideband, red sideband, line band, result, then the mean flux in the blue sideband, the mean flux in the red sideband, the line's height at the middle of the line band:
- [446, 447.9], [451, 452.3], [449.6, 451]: -0.07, 119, 126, 124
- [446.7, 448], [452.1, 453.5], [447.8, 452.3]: -0.23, 123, 115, 119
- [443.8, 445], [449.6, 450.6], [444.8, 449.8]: 0.34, 123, 128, 125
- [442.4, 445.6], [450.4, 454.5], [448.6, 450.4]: -0.02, 115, 123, 120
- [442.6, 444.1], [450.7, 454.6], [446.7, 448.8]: -0.09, 115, 122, 118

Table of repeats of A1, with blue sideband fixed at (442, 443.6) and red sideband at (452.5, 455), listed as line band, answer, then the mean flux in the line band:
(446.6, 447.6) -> -0.05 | 119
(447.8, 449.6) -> -0.08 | 119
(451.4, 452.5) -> -0.08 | 125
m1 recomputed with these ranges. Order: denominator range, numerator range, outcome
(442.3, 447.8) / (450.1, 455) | 1.10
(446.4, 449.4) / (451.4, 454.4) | 1.01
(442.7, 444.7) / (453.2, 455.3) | 1.08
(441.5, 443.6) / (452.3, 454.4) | 1.12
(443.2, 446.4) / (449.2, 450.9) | 1.11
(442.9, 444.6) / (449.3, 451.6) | 1.13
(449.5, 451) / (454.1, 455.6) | 0.94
